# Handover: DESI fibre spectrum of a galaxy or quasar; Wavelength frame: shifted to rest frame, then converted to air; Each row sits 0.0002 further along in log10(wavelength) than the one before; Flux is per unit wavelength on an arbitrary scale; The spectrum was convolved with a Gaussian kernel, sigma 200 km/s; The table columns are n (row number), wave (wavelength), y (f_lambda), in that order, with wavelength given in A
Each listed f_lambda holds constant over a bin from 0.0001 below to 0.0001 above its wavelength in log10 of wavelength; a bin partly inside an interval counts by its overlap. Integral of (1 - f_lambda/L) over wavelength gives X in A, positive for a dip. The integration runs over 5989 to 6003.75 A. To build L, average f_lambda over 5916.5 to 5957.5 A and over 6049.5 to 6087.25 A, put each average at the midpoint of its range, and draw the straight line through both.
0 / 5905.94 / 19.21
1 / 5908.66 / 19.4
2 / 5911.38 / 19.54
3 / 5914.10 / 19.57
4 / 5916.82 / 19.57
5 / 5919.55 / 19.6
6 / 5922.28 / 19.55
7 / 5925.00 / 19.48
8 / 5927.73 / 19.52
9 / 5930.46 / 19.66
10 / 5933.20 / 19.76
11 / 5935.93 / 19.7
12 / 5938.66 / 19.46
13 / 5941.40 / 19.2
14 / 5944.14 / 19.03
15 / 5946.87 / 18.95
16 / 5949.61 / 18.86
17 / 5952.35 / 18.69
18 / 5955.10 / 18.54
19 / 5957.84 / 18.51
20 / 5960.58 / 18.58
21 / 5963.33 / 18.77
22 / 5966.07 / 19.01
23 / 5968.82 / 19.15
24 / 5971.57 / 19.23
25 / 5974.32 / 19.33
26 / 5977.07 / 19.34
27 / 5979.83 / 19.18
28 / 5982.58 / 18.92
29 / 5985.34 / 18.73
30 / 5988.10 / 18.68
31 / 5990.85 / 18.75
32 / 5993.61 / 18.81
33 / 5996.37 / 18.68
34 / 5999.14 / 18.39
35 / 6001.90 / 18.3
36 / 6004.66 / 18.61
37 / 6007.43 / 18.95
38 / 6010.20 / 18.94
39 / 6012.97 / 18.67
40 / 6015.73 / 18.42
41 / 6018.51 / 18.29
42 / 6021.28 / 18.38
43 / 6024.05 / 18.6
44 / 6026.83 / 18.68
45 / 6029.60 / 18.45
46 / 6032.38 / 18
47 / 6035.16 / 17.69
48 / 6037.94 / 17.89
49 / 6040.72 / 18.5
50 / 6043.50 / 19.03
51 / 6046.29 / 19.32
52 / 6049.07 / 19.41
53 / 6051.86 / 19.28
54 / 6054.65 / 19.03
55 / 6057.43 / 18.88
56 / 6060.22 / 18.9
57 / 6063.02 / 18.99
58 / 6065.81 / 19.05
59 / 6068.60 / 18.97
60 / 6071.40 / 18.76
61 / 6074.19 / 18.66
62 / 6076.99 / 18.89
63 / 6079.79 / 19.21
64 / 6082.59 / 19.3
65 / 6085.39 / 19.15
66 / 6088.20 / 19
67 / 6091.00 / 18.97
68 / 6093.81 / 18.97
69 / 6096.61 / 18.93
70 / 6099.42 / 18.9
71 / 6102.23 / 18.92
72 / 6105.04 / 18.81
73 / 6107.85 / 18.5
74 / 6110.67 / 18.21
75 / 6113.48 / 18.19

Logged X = 0.4 A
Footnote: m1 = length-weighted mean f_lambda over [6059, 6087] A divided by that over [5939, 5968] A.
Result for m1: 1.01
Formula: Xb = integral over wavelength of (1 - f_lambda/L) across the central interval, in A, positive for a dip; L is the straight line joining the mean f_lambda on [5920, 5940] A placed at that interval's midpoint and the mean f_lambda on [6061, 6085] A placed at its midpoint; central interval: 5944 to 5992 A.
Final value 1.31 A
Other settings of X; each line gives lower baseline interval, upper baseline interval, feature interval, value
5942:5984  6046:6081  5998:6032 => 0.79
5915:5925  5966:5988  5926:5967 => 0.55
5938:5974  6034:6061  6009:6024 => 0.24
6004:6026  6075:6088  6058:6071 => 0.01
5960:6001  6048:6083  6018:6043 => 0.88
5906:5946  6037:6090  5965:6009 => 0.87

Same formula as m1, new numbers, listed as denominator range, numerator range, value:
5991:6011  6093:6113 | 1.00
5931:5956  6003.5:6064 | 0.97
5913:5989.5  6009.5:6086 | 0.98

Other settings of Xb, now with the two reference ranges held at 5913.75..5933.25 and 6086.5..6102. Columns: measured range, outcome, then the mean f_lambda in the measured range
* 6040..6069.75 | 0.1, 19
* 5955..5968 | 0.5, 18.7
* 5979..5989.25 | 0.3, 18.9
